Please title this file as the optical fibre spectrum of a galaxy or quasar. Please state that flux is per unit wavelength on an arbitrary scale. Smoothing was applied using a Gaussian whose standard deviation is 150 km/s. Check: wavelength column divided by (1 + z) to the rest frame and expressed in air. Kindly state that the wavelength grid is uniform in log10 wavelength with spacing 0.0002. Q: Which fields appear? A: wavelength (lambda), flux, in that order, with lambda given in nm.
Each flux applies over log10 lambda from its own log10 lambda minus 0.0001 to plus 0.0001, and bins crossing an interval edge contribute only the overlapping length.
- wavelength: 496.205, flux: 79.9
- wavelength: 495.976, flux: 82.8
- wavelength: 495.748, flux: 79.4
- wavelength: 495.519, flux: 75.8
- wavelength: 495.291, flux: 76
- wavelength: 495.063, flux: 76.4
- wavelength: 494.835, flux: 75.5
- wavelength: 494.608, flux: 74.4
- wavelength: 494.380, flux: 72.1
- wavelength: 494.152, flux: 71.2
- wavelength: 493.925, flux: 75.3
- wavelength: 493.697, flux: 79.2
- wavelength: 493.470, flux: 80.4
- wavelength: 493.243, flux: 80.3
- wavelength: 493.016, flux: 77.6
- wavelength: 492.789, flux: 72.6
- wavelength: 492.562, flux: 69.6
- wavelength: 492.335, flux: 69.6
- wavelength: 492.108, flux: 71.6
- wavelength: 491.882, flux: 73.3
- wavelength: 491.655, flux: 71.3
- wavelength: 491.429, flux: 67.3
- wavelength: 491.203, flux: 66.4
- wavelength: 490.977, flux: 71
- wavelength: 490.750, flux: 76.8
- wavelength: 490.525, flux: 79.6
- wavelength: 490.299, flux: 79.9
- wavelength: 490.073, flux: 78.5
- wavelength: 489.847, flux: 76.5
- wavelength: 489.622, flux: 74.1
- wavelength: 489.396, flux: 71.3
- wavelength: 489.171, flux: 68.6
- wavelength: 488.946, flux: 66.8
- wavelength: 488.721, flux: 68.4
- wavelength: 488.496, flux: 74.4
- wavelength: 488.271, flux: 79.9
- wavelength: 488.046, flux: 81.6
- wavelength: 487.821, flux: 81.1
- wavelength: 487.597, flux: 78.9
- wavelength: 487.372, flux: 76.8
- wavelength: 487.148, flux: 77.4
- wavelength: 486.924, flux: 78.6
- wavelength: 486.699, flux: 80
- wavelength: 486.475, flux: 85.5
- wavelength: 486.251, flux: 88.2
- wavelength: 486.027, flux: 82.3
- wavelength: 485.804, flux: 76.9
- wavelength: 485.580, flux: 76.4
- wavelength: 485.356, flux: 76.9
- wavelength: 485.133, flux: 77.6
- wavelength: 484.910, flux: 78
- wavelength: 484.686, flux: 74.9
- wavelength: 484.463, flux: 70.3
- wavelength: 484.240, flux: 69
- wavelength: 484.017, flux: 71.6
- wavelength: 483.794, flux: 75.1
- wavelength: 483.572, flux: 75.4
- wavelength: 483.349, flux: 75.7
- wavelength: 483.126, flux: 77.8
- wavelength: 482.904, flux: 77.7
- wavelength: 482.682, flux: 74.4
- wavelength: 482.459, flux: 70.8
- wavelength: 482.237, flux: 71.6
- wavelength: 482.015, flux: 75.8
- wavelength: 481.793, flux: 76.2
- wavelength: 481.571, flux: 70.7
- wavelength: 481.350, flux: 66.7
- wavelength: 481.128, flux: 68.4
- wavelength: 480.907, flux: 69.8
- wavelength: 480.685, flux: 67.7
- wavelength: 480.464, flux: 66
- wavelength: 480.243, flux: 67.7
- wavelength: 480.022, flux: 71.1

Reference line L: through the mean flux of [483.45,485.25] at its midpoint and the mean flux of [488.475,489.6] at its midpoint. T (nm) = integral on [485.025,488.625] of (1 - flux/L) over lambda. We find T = -0.38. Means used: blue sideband 74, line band 79.5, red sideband 69.9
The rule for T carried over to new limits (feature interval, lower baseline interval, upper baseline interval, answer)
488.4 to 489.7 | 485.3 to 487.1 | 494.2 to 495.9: 0.14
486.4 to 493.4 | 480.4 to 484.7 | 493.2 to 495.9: -0.02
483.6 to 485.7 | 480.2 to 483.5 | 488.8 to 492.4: -0.07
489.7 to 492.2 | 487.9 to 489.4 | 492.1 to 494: 0.02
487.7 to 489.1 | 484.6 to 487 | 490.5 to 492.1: 0.01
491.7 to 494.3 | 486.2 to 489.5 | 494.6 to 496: 0.09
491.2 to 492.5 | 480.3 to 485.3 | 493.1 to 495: 0.09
